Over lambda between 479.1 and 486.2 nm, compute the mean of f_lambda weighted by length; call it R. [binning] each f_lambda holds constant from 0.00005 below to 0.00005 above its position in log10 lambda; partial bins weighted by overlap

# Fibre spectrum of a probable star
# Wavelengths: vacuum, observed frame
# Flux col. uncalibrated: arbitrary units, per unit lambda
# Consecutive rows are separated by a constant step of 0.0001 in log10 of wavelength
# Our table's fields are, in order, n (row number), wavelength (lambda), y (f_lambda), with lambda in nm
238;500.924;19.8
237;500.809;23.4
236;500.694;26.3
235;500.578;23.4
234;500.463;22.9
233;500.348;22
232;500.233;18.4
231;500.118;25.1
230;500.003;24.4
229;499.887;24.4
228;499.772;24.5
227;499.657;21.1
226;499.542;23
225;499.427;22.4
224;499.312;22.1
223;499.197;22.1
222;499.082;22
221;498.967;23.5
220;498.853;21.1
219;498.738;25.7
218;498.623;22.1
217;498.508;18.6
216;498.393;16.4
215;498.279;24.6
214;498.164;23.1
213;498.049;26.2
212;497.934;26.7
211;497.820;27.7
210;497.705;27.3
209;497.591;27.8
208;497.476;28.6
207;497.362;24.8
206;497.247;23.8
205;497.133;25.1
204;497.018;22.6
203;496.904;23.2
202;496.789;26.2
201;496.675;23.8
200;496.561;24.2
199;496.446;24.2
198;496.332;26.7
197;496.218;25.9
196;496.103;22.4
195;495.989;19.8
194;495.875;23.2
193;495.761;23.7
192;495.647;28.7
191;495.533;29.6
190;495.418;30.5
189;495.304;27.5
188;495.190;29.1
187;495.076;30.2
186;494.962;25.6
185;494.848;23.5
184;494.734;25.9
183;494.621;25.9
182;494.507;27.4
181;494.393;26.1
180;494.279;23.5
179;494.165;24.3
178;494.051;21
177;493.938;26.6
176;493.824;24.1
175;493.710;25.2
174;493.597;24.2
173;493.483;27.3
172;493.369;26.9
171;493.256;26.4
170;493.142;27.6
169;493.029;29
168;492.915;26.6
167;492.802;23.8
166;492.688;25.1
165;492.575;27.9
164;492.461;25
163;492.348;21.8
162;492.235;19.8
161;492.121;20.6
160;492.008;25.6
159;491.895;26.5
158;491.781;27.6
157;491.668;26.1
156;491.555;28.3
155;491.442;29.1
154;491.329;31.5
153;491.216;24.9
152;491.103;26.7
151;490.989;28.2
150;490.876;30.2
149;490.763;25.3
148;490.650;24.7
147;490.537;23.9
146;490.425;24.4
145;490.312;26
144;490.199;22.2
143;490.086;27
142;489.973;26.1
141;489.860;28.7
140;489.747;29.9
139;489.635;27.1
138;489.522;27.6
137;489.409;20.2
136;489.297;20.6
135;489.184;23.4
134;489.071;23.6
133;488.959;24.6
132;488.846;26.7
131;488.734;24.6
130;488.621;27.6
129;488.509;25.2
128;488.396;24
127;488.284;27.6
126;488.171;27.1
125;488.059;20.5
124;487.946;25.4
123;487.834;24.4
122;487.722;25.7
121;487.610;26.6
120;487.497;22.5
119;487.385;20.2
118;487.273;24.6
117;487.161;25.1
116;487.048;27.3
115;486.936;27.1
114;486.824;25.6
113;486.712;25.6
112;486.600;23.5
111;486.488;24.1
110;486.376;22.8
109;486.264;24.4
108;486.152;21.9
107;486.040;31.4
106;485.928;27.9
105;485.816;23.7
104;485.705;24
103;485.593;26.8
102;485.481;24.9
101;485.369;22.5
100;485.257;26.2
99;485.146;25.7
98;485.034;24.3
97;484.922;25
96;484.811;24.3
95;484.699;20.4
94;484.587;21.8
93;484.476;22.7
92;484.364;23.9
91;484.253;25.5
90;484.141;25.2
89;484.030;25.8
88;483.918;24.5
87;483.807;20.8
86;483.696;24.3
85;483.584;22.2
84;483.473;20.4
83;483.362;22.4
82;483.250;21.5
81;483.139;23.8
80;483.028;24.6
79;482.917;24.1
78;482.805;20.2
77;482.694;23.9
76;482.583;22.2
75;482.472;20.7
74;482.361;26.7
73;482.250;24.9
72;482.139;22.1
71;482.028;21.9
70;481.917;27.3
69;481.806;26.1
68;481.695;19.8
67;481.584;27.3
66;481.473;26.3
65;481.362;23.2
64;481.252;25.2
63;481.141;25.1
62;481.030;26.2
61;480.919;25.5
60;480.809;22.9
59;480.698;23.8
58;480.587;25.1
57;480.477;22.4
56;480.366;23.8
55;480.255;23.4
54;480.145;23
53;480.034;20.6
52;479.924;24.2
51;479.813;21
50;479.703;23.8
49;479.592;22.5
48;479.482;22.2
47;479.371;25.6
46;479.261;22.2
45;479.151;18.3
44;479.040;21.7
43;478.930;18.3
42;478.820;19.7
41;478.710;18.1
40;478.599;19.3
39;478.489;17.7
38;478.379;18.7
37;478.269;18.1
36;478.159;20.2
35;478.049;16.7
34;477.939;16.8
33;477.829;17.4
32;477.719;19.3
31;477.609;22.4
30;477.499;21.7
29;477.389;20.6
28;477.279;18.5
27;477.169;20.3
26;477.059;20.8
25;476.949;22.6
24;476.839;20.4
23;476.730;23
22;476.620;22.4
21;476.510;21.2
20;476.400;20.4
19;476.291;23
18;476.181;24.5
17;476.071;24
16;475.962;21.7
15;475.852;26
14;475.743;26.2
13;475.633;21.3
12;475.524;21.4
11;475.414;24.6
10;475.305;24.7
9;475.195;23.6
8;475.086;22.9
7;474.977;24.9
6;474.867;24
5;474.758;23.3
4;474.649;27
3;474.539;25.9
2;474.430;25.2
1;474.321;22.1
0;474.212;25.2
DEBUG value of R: 23.8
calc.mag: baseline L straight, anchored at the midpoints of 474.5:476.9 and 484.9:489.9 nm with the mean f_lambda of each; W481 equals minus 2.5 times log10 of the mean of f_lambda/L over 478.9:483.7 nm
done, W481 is 0.04 mag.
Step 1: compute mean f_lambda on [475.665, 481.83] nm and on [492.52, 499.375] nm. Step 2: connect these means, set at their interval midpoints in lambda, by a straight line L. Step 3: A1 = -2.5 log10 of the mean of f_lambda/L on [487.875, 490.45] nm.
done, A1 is -0.06 mag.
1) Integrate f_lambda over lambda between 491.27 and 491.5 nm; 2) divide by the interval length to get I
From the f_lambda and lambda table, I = 30.3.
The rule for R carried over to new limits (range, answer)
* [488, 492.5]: 25.5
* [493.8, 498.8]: 25.1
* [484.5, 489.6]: 24.6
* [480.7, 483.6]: 23.7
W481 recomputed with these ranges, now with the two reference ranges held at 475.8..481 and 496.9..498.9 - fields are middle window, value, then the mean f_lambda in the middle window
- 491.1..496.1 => -0.10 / 25.9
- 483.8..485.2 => -0.08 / 23.9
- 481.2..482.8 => -0.10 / 24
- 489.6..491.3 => -0.14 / 26.4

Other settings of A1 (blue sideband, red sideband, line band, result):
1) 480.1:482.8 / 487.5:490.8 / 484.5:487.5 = 0.00 mag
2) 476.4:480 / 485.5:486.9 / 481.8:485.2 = 0.00 mag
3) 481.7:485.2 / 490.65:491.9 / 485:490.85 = 0.03 mag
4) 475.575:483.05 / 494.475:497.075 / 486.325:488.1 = -0.03 mag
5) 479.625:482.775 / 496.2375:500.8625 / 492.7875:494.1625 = -0.08 mag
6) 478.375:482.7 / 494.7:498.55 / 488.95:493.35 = -0.06 mag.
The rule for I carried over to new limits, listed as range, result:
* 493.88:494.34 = 23.9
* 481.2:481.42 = 24.3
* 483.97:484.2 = 25.4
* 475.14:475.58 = 23.6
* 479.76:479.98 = 22.6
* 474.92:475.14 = 23.9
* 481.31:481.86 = 24.5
